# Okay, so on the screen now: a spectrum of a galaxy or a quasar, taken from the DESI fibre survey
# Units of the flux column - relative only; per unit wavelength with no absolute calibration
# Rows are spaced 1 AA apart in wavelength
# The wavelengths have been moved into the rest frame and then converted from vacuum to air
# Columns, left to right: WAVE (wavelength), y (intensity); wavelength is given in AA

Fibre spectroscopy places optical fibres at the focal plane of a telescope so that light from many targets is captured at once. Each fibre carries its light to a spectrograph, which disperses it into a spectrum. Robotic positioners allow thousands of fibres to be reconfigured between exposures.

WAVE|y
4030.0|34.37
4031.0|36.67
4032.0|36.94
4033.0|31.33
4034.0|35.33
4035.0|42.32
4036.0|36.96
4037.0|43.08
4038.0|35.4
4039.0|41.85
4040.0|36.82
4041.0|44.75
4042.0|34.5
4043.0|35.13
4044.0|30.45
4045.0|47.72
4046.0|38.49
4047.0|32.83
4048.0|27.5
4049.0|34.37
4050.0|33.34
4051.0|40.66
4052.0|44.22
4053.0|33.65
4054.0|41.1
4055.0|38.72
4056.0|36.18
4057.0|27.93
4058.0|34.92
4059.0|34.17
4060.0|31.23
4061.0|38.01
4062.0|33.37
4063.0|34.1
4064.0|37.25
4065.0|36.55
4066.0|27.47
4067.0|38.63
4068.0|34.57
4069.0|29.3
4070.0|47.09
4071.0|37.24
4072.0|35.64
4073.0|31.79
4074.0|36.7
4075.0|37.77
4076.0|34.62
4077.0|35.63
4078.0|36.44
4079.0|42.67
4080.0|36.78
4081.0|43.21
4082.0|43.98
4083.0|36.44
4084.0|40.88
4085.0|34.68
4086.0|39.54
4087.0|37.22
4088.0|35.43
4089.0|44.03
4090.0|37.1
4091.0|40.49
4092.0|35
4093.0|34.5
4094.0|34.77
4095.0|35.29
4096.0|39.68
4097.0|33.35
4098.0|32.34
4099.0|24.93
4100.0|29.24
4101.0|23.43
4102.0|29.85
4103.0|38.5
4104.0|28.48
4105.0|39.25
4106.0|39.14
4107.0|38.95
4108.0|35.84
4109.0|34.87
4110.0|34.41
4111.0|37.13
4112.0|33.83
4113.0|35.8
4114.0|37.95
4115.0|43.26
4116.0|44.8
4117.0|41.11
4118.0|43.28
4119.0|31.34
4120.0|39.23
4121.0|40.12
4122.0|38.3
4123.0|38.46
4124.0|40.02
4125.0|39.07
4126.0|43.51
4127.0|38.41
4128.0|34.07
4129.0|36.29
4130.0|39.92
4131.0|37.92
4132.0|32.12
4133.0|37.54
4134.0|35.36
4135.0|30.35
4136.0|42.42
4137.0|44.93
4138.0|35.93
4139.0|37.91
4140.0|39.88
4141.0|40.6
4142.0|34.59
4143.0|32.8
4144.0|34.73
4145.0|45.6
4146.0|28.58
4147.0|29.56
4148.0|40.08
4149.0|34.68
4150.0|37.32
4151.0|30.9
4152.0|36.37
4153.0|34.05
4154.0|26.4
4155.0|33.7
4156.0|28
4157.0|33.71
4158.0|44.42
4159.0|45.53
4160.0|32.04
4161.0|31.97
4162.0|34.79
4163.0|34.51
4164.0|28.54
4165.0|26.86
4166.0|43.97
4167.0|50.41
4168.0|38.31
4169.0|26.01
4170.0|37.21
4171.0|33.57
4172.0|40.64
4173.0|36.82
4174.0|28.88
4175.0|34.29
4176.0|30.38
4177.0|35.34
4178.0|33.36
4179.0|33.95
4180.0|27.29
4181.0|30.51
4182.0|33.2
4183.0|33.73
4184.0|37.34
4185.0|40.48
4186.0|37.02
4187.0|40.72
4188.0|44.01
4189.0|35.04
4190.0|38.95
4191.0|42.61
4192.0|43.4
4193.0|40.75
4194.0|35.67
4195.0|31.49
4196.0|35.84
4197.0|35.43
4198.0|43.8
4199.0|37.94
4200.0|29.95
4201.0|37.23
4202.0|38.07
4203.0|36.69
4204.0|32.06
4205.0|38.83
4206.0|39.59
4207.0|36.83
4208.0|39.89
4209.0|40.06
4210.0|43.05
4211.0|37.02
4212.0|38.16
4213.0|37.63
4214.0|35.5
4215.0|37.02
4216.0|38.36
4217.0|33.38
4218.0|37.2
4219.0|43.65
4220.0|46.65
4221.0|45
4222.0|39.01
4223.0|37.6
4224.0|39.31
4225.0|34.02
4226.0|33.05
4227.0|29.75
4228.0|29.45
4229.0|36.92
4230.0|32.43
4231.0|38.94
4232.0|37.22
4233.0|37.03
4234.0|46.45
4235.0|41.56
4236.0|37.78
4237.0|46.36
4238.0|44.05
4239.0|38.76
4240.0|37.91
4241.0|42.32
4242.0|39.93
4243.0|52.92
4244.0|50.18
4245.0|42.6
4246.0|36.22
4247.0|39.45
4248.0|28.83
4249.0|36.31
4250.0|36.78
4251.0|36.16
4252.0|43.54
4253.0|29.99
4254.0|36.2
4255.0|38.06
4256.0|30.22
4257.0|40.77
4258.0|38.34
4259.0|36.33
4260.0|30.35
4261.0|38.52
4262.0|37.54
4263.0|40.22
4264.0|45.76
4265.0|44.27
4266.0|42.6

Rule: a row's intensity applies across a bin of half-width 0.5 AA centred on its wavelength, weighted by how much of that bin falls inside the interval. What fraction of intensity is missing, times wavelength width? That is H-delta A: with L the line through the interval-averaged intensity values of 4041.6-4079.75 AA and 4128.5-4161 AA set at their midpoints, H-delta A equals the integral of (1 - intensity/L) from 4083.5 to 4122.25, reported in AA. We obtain -0.4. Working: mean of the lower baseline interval 35.9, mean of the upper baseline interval 36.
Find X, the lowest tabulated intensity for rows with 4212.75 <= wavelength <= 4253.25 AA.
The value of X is 28.83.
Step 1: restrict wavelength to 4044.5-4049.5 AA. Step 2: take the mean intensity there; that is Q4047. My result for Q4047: 36.2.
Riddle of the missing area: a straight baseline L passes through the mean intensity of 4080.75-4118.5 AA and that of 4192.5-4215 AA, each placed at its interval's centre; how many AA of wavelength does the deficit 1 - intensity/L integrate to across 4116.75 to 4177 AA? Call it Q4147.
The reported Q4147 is 1.0 AA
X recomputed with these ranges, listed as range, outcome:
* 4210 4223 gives 33.38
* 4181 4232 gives 29.45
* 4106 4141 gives 30.35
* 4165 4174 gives 26.01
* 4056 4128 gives 23.43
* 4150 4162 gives 26.4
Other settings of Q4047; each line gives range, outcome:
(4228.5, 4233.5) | 36.5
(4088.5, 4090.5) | 40.6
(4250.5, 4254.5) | 36.5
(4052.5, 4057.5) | 35.5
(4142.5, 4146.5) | 35.4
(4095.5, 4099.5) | 32.6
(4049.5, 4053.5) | 38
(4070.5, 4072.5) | 36.4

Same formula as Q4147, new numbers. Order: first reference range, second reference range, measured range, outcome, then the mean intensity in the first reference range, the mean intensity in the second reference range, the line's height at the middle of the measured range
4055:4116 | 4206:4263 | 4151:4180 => 2.1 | 35.9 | 38.4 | 37.2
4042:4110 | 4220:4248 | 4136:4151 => 0.2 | 35.9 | 39.4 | 37.4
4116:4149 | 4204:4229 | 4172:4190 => 1.3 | 37.7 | 37.8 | 37.7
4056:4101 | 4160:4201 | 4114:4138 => -1.9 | 35.8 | 35.8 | 35.8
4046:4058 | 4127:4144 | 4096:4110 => 1.2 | 35.6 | 37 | 36.5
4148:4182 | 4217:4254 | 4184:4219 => -1.2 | 34.5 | 38.9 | 36.8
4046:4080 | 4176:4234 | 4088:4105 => 0.9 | 35.7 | 37.1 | 36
